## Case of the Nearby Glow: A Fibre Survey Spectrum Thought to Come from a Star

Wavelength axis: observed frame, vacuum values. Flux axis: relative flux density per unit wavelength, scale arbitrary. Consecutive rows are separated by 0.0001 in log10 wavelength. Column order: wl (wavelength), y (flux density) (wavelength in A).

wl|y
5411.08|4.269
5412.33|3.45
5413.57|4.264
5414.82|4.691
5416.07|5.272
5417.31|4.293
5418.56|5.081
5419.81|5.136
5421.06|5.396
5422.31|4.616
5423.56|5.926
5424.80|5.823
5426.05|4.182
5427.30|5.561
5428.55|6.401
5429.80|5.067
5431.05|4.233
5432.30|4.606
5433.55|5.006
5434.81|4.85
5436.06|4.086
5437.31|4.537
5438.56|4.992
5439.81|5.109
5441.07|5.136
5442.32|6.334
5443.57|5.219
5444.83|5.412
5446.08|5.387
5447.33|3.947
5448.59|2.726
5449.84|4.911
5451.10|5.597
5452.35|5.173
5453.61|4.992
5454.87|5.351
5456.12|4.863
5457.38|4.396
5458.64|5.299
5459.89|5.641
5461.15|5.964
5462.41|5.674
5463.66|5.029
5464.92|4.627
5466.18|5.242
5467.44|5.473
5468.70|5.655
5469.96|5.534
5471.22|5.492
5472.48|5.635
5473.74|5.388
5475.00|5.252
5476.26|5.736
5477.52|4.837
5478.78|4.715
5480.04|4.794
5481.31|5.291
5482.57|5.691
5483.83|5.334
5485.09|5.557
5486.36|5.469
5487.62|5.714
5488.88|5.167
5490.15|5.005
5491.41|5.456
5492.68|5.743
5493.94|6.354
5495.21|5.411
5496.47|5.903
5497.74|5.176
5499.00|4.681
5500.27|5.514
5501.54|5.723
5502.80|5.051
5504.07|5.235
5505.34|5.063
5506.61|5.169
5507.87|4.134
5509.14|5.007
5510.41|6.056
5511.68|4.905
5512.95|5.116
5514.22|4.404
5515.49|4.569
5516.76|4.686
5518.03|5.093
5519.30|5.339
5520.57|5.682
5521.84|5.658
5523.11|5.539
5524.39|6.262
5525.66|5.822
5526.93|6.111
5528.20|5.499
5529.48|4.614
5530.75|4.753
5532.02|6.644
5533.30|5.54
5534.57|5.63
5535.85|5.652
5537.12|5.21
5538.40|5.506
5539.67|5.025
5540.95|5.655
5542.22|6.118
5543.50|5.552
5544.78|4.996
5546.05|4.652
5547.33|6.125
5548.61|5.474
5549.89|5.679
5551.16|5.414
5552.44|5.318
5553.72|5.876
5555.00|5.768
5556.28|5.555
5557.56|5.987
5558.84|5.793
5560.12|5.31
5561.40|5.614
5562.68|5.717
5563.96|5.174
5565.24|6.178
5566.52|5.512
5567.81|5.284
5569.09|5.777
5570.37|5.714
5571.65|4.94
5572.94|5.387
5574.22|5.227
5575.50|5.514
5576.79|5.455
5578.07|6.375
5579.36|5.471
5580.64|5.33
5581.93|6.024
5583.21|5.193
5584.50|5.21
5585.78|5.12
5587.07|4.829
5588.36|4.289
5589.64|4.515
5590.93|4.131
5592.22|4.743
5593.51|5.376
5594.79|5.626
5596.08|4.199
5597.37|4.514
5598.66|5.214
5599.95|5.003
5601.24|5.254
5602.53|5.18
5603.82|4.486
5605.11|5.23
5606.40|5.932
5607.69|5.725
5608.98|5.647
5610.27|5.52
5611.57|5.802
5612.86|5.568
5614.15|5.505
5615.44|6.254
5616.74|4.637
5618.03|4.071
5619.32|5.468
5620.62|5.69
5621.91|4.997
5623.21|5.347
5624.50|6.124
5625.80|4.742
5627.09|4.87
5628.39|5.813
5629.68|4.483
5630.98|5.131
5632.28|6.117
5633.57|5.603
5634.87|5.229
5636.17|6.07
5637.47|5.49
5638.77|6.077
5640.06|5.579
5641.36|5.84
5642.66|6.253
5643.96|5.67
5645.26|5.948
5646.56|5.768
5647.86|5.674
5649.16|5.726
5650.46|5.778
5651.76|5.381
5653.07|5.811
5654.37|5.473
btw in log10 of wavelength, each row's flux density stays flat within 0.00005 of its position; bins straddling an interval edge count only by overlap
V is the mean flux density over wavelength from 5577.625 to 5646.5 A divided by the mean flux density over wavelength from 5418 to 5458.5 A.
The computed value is 1.07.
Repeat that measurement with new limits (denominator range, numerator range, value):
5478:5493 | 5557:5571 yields 1.06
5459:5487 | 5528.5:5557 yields 1.02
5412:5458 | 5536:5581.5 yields 1.12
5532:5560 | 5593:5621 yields 0.95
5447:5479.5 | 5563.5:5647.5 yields 1.05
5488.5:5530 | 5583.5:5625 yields 0.97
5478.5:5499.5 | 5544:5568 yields 1.03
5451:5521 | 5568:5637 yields 1.00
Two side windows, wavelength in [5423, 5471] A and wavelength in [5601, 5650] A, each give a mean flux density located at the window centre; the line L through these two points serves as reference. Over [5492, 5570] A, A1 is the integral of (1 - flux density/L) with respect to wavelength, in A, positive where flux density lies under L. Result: -2.30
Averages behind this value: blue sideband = 5.11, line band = 5.44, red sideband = 5.49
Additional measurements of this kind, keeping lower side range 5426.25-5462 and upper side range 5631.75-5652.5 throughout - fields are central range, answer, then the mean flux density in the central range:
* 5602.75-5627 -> 1.3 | 5.36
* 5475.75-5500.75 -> -0.9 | 5.38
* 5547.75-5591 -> 0.4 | 5.44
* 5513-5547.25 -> -0.4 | 5.4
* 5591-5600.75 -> 1.2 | 4.91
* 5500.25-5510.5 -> 0.2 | 5.16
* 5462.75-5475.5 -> -0.6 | 5.34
